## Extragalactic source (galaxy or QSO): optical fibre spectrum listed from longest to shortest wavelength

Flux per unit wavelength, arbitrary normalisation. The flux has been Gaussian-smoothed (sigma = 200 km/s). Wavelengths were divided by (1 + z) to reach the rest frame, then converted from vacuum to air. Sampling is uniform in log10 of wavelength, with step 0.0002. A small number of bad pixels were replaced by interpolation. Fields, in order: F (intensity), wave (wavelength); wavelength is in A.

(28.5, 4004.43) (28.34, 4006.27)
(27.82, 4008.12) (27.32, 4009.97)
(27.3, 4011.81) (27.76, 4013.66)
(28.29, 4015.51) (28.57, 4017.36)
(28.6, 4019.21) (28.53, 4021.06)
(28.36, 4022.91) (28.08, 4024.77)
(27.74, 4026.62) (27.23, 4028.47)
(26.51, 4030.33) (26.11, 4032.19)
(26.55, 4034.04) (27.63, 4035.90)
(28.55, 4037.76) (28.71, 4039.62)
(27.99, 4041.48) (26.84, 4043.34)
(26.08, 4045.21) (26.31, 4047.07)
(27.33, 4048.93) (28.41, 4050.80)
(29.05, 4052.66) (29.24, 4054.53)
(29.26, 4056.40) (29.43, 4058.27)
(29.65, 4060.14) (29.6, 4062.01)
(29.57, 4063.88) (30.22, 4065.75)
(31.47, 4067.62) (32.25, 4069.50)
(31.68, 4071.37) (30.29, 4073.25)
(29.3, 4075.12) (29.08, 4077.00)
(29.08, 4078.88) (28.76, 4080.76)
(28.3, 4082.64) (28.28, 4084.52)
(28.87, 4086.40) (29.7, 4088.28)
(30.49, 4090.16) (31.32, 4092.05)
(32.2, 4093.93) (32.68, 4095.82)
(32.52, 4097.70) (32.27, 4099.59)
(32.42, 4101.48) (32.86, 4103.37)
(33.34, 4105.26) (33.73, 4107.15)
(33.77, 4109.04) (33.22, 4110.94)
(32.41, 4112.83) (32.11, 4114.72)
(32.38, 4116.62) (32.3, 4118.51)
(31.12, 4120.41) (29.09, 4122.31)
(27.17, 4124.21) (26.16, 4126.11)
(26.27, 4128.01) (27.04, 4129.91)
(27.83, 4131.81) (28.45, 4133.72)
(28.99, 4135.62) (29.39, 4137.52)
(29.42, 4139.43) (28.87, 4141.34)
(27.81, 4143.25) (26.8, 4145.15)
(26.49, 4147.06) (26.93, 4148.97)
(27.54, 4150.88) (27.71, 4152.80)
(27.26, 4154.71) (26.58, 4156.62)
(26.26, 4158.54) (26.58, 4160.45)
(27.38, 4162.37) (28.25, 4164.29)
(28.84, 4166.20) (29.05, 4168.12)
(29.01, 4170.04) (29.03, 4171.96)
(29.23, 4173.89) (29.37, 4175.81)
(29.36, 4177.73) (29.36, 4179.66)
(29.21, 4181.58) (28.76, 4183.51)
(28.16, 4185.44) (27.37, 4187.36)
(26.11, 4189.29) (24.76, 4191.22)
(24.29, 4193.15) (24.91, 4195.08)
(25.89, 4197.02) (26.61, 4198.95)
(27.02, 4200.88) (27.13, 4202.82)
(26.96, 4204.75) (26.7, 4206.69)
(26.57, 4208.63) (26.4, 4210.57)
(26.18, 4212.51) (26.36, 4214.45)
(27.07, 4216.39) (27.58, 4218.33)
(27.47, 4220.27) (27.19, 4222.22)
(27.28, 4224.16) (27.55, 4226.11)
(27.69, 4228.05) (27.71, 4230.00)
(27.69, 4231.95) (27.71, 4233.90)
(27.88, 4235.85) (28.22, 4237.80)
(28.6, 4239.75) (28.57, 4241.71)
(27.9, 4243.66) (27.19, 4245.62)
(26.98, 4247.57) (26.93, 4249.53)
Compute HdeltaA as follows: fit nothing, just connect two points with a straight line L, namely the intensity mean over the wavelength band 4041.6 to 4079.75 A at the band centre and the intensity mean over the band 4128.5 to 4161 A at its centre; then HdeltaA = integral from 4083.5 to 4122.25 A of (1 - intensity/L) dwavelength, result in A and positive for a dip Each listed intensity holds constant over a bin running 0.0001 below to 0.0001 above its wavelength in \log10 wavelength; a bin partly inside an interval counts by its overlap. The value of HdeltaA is -4.7 A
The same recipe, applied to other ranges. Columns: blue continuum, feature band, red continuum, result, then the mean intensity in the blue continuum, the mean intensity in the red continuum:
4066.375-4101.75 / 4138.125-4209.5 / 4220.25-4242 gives 3.3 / 30.5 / 27.8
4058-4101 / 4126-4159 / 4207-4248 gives 1.7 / 30.3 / 27.4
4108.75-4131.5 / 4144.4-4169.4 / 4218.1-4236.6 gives 1.6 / 30.1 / 27.6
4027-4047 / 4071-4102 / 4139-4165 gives -3.5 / 27.2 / 27.4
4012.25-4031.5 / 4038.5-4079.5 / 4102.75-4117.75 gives 1.3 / 27.9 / 33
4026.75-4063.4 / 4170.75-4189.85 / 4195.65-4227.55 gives -1.1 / 27.9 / 26.9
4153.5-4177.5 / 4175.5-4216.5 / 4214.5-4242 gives 1.3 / 28.1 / 27.7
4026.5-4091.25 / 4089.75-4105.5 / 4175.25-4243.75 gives -2.1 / 28.8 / 27.3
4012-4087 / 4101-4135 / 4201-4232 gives -3.2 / 28.6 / 27.1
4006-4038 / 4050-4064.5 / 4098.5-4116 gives 0.3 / 27.7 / 32.9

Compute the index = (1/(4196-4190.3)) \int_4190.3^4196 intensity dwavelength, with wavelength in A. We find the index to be 24.7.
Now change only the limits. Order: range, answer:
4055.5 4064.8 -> 29.5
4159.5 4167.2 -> 27.8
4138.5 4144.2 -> 28.7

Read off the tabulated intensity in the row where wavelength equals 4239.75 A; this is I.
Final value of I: 28.6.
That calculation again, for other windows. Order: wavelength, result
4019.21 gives 28.6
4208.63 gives 26.57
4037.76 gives 28.55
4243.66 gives 27.9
